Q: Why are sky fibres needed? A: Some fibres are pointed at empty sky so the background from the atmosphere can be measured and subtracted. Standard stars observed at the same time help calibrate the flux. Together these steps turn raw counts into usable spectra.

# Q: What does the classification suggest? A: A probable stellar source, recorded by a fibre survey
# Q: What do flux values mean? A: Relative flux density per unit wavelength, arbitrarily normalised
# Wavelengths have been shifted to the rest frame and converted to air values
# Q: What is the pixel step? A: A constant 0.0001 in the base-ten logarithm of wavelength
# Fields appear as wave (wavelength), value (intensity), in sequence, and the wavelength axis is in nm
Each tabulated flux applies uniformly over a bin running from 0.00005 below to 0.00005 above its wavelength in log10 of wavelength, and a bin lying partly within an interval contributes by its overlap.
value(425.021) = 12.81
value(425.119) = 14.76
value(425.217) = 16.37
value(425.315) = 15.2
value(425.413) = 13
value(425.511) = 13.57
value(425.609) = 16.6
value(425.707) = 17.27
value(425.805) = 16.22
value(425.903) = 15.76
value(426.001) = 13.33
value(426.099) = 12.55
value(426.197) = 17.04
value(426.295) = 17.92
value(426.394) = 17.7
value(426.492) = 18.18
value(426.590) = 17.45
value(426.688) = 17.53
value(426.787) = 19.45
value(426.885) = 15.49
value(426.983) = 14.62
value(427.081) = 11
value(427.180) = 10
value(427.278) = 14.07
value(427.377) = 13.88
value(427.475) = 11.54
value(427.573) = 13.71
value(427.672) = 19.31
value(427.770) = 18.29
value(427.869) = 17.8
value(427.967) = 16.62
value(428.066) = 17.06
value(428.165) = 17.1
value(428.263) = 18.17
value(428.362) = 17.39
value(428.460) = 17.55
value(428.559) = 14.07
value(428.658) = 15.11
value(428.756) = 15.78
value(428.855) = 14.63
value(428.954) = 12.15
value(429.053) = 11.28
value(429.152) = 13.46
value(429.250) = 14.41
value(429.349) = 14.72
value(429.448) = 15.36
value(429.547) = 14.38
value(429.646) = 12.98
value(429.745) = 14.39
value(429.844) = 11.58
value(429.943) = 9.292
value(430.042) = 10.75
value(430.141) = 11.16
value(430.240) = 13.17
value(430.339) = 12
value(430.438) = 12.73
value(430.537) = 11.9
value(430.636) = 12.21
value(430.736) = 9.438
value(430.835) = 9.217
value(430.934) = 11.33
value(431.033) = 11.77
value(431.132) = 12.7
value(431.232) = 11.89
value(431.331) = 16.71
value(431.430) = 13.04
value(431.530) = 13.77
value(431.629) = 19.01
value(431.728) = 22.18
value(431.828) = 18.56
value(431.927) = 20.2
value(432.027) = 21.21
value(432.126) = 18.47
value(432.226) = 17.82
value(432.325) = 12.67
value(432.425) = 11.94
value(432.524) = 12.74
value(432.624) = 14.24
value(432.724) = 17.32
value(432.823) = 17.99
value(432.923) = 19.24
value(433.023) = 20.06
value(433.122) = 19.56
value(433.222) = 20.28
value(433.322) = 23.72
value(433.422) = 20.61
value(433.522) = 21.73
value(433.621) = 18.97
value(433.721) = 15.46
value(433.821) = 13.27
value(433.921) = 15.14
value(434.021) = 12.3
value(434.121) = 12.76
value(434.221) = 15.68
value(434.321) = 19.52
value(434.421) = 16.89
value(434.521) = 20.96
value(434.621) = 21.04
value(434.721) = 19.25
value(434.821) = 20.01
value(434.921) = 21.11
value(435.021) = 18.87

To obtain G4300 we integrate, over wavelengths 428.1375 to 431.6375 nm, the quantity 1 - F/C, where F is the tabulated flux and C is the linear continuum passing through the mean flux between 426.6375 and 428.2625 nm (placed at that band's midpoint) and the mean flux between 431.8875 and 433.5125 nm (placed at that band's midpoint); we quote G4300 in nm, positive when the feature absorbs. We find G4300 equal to 0.68 nm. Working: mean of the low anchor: 15.6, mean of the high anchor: 18.1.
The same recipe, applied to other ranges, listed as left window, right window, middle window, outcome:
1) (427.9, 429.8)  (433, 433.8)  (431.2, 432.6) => 0.14 nm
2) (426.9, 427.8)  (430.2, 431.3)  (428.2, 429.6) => -0.21 nm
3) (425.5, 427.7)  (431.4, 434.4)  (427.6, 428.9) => -0.07 nm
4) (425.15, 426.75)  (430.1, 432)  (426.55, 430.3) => 0.10 nm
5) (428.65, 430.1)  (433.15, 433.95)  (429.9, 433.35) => 0.27 nm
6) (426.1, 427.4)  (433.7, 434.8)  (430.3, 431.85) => 0.25 nm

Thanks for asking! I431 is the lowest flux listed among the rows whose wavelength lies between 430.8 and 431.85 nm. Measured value 9.217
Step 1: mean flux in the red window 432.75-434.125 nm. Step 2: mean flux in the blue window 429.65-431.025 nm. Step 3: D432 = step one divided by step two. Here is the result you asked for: 1.57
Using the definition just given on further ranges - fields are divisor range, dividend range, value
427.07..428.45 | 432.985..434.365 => 1.14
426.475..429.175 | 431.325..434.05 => 1.13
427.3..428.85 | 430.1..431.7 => 0.79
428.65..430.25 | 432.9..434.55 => 1.36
